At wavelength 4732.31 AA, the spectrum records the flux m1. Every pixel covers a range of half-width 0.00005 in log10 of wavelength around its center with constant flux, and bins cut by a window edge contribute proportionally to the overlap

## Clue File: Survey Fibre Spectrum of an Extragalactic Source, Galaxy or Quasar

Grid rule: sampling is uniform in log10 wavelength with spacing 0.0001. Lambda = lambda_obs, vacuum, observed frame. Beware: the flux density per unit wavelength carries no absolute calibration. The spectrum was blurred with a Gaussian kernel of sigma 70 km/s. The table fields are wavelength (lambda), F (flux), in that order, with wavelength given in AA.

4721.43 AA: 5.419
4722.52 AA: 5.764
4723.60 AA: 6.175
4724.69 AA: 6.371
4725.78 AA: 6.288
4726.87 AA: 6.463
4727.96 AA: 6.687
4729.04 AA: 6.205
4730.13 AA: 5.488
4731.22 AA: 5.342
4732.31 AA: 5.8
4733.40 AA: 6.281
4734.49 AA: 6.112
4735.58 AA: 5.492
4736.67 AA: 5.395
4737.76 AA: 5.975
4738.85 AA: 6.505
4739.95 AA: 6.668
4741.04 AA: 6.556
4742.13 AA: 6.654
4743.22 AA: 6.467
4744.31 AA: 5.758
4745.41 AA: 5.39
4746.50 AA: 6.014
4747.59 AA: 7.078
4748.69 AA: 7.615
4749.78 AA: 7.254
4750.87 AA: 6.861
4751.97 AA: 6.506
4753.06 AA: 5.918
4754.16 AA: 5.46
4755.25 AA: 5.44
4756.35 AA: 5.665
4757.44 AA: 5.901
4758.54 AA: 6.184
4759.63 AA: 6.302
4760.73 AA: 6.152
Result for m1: 5.8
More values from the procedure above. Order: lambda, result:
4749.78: 7.254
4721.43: 5.419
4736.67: 5.395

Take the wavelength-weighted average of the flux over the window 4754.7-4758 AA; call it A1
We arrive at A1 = 5.67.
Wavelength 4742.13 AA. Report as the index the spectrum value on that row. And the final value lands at 6.654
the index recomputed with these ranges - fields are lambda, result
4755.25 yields 5.44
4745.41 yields 5.39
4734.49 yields 6.112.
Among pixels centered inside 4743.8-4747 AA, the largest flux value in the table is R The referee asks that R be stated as 6.014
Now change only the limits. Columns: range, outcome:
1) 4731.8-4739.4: 6.505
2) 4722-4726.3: 6.371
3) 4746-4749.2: 7.615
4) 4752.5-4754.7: 5.918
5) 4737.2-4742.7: 6.668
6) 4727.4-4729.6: 6.687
